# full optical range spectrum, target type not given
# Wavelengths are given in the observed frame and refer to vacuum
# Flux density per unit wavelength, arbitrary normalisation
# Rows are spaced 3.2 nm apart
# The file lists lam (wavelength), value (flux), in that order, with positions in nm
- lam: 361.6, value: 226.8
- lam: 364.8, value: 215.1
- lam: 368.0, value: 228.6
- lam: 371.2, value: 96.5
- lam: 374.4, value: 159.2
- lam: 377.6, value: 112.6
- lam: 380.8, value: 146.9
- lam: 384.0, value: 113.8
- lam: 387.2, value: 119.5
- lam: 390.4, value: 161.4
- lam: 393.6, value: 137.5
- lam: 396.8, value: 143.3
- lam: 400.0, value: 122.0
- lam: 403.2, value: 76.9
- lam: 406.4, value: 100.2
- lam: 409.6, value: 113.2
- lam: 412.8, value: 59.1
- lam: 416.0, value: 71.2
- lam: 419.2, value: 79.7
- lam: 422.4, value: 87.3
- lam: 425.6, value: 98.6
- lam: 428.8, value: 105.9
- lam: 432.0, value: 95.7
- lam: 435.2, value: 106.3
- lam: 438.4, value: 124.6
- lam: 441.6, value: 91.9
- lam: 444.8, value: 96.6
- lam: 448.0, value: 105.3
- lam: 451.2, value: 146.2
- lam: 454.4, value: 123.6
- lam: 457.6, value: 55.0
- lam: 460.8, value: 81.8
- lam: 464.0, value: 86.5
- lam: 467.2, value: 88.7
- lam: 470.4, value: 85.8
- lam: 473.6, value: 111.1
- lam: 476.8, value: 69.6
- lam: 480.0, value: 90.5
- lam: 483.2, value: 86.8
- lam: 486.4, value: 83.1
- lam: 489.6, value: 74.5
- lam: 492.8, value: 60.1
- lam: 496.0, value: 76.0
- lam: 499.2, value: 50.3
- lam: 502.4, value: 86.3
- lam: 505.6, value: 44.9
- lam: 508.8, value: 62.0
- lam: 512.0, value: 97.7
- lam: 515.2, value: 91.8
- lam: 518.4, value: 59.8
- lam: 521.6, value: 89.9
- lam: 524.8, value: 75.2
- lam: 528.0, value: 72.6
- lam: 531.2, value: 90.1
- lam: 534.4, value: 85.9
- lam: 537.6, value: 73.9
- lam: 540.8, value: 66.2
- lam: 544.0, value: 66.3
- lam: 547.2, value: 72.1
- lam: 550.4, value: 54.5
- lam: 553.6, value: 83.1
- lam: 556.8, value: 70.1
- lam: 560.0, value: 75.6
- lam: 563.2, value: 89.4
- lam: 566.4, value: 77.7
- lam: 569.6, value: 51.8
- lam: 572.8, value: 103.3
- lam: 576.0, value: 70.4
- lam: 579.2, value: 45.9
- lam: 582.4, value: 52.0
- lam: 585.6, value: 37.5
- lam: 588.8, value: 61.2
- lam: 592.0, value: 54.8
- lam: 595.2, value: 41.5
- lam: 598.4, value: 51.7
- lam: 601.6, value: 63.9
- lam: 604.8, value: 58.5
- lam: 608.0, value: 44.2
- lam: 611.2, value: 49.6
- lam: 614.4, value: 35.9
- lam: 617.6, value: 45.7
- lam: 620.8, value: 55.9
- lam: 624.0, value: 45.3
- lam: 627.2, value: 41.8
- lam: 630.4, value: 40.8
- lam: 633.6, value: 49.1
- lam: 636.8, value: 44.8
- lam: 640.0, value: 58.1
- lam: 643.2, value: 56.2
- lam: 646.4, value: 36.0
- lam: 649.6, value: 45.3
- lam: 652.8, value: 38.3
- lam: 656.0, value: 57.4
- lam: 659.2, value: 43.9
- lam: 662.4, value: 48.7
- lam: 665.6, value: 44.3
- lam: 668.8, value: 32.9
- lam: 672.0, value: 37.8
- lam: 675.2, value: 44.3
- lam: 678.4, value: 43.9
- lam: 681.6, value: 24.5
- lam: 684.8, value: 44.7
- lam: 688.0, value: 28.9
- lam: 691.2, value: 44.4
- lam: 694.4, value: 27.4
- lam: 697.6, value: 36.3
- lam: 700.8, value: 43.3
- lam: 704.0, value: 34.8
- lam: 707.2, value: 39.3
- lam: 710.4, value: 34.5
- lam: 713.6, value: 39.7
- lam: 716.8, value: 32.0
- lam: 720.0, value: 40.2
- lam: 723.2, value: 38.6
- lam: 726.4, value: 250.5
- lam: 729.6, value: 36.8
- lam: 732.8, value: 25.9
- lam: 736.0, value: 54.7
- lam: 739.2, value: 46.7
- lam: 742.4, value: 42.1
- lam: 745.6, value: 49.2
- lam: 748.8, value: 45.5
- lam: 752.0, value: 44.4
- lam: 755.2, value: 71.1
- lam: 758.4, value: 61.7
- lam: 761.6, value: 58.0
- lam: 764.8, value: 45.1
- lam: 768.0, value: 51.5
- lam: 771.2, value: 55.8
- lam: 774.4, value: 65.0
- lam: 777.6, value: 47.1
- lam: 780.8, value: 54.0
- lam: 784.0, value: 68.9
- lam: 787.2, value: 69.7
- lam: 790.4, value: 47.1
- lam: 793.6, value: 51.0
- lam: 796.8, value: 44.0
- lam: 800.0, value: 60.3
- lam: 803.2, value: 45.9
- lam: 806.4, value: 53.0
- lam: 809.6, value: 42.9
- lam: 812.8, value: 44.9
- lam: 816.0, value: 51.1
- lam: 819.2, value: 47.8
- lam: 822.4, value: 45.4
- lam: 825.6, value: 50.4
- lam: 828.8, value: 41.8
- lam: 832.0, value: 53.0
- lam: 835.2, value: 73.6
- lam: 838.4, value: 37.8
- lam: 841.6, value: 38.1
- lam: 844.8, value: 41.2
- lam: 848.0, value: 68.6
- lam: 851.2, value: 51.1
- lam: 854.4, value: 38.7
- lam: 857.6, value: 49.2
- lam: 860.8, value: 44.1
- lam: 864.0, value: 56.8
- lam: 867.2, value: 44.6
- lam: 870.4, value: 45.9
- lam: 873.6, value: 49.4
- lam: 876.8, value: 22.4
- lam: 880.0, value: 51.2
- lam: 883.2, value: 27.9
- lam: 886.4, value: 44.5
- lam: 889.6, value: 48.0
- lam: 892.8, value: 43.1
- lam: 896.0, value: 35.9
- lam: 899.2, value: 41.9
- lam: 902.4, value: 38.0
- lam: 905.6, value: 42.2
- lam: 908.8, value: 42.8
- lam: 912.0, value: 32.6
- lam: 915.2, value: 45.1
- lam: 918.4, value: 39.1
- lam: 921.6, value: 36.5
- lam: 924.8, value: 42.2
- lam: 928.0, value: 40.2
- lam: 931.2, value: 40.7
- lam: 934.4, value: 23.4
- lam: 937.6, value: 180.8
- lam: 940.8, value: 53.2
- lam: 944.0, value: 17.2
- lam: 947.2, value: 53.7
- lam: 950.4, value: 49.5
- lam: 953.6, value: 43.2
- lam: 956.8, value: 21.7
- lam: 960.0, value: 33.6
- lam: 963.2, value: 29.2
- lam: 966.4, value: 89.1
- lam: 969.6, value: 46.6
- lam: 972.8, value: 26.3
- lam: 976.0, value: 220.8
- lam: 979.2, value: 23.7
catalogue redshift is 0.951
